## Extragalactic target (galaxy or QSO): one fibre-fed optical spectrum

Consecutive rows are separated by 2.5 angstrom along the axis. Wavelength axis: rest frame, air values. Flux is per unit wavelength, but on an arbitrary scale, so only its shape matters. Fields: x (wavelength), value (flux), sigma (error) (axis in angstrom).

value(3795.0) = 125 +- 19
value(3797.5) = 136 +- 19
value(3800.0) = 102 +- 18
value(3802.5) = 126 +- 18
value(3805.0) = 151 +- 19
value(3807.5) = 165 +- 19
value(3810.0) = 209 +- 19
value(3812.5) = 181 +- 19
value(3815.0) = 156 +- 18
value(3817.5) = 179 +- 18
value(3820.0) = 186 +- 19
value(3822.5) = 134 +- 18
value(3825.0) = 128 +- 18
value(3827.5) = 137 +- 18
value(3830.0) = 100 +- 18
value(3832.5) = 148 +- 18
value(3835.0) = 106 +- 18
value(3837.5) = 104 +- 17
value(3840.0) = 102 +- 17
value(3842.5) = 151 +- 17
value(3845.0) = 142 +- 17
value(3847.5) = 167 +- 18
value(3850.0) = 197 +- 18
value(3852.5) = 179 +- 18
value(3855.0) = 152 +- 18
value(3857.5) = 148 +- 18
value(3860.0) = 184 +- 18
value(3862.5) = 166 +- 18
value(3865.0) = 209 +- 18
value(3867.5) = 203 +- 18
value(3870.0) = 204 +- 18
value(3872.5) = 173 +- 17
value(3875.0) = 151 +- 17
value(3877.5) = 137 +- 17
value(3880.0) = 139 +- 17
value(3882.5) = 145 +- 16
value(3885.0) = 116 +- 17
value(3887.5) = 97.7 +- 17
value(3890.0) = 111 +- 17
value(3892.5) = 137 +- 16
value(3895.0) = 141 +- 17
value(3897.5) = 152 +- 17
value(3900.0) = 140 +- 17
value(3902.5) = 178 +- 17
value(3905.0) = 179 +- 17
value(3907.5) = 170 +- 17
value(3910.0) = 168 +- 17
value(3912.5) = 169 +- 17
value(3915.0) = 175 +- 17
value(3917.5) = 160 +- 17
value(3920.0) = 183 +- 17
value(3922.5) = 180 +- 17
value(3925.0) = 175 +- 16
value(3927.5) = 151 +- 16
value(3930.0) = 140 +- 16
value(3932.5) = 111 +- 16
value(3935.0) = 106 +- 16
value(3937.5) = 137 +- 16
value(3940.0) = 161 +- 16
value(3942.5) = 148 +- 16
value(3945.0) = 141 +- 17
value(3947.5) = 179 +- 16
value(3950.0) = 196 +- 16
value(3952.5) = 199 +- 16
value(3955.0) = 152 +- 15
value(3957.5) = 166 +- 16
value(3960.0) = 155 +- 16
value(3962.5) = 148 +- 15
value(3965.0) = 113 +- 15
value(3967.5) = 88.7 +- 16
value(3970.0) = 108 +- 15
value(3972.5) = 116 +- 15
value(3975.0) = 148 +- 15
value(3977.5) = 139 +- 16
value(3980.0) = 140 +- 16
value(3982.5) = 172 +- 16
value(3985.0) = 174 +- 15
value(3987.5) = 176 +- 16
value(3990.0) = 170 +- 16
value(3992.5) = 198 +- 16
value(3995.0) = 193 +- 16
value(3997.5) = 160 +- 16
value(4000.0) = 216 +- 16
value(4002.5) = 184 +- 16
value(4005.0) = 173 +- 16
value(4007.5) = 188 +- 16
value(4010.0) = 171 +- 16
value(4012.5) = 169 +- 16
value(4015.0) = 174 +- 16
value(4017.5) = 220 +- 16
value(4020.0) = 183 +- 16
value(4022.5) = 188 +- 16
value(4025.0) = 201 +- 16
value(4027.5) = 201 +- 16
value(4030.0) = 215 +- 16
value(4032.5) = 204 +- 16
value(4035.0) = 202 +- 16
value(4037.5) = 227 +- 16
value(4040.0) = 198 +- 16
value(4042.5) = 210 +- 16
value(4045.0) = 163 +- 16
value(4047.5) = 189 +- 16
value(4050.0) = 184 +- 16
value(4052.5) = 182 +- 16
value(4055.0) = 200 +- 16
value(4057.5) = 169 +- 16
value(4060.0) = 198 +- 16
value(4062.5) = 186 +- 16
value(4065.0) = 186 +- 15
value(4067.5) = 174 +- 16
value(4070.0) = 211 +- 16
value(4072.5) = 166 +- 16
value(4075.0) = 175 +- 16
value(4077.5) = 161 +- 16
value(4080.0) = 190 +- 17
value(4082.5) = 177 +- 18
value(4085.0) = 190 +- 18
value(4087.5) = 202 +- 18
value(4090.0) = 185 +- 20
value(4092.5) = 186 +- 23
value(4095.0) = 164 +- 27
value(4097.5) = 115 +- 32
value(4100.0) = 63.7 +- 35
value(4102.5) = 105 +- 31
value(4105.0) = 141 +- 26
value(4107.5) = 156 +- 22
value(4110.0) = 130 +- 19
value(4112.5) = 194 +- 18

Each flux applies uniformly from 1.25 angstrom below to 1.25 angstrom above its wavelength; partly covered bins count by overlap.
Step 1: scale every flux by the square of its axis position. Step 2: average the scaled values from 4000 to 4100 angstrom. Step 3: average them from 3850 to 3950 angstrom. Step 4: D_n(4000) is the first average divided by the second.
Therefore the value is 1.3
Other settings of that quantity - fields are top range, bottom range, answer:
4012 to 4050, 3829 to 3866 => 1.43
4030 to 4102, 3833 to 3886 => 1.28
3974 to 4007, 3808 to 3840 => 1.29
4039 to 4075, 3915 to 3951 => 1.28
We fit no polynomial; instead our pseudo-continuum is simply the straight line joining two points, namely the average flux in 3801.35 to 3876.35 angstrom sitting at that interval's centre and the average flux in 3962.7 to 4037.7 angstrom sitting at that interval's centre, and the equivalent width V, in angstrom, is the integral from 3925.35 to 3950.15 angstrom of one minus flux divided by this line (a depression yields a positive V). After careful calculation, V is 3.1 angstrom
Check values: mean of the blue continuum 158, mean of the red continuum 173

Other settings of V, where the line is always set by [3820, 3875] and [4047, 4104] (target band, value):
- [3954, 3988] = 4.61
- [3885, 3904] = 2.69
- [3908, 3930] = -1.15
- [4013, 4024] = -1.48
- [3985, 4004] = -2.14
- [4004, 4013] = -0.49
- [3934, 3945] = 1.53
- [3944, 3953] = -0.88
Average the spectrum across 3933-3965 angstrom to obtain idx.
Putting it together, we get 155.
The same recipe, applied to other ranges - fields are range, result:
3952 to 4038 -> 172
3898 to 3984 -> 153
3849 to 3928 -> 162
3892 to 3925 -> 165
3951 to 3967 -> 153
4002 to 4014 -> 176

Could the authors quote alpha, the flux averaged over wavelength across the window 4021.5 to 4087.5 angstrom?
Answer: 190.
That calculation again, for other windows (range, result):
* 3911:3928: 171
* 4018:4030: 197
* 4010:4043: 198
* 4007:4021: 184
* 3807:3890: 154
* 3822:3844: 123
